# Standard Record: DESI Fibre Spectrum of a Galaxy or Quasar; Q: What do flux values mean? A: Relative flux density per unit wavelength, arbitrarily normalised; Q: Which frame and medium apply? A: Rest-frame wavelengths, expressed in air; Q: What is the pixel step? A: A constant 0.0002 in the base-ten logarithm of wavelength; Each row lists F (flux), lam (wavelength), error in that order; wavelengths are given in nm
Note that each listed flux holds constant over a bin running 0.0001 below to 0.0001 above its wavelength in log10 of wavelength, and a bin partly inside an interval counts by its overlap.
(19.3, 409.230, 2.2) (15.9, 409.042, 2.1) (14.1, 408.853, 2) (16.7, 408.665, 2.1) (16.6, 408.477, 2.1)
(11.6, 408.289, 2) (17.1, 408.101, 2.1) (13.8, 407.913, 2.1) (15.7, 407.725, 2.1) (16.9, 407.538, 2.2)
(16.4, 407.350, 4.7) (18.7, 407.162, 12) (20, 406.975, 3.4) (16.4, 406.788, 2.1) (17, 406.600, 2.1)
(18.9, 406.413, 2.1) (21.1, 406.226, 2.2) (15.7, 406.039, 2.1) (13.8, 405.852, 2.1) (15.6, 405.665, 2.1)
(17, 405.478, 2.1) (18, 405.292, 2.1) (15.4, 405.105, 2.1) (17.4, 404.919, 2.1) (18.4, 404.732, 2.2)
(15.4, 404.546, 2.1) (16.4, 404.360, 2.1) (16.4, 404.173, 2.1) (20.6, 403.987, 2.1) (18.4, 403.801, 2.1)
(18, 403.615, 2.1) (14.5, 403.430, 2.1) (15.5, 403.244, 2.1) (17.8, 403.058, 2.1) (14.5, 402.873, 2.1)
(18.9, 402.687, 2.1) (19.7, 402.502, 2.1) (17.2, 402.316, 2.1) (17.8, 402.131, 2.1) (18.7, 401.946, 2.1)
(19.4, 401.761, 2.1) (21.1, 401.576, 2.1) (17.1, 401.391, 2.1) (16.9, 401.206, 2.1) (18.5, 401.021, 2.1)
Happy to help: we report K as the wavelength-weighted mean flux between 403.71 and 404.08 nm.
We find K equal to 19.5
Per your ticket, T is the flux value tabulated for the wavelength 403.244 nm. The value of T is 15.5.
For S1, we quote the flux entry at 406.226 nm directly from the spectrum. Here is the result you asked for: 21.1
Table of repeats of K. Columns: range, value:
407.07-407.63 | 17.3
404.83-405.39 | 17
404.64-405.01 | 17.9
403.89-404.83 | 17.4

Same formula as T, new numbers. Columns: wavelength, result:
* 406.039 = 15.7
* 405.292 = 18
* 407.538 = 16.9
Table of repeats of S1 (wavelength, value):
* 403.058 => 17.8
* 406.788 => 16.4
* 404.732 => 18.4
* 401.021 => 18.5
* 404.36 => 16.4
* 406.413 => 18.9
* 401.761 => 19.4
